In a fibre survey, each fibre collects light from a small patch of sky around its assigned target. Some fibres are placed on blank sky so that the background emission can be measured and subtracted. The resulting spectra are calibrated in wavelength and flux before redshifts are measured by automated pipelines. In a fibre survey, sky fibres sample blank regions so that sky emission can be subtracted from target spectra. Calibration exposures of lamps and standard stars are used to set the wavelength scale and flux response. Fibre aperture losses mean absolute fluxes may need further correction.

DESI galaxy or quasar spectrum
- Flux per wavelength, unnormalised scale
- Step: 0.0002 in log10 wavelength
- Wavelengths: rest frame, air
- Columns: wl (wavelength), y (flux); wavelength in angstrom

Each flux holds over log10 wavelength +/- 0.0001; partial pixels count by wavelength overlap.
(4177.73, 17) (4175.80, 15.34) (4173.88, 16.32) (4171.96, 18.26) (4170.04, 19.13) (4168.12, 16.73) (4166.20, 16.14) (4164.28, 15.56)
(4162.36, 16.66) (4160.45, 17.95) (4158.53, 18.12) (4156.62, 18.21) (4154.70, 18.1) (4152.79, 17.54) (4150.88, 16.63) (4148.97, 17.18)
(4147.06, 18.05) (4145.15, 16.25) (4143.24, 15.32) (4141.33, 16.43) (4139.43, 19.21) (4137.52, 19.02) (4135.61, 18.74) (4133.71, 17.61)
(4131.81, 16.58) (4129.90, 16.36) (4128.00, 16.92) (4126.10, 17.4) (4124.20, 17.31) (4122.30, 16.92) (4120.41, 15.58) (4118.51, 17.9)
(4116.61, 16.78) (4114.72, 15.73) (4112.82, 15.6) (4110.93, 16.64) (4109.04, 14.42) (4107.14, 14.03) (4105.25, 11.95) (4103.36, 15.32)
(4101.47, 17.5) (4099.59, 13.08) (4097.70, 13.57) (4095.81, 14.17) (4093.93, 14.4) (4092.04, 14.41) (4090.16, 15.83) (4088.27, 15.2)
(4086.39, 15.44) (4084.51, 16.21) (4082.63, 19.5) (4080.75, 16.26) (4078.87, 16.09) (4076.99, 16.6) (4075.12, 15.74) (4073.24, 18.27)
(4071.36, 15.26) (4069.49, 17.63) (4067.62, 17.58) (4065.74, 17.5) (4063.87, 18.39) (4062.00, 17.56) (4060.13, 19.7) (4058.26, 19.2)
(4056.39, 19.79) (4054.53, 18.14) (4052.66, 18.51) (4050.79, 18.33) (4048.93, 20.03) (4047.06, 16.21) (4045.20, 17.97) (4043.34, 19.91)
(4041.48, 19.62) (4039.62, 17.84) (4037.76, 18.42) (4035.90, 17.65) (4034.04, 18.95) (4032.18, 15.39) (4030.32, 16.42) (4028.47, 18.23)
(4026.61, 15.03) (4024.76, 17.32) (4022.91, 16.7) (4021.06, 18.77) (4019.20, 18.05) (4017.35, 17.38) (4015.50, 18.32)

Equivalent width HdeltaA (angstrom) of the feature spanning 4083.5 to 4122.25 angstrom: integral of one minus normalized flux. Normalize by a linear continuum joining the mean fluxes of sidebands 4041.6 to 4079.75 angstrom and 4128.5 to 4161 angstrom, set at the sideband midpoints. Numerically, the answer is 5.4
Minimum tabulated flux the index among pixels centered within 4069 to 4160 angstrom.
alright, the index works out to 11.95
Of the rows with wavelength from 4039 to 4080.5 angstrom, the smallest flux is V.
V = 15.26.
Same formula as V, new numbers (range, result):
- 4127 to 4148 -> 15.32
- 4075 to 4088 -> 15.44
